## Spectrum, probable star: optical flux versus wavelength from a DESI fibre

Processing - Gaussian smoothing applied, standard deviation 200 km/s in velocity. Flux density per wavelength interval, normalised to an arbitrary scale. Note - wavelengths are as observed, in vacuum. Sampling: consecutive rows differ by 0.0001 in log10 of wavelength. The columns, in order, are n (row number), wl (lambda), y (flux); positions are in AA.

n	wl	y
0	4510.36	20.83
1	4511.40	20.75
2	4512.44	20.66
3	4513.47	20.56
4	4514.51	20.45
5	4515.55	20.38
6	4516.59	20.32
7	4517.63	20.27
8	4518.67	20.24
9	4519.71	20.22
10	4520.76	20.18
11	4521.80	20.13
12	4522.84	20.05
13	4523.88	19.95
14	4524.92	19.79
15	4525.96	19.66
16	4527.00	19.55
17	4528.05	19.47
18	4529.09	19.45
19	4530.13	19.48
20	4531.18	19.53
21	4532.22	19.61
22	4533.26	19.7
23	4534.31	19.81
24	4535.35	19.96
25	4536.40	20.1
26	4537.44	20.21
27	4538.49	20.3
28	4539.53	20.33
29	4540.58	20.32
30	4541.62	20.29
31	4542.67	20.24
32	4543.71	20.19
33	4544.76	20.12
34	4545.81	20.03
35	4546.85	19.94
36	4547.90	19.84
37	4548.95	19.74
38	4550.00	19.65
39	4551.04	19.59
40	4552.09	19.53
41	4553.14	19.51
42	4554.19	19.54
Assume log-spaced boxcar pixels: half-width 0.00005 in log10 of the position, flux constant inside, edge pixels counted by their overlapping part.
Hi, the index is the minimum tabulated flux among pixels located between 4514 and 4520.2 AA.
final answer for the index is 20.22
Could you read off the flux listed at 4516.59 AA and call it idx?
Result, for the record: 20.32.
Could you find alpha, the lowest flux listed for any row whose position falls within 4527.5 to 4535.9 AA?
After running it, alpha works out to 19.45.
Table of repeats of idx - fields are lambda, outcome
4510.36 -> 20.83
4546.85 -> 19.94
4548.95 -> 19.74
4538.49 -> 20.3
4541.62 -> 20.29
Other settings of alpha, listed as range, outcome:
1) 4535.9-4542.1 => 20.1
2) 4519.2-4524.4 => 19.95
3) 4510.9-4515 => 20.45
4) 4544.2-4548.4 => 19.84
